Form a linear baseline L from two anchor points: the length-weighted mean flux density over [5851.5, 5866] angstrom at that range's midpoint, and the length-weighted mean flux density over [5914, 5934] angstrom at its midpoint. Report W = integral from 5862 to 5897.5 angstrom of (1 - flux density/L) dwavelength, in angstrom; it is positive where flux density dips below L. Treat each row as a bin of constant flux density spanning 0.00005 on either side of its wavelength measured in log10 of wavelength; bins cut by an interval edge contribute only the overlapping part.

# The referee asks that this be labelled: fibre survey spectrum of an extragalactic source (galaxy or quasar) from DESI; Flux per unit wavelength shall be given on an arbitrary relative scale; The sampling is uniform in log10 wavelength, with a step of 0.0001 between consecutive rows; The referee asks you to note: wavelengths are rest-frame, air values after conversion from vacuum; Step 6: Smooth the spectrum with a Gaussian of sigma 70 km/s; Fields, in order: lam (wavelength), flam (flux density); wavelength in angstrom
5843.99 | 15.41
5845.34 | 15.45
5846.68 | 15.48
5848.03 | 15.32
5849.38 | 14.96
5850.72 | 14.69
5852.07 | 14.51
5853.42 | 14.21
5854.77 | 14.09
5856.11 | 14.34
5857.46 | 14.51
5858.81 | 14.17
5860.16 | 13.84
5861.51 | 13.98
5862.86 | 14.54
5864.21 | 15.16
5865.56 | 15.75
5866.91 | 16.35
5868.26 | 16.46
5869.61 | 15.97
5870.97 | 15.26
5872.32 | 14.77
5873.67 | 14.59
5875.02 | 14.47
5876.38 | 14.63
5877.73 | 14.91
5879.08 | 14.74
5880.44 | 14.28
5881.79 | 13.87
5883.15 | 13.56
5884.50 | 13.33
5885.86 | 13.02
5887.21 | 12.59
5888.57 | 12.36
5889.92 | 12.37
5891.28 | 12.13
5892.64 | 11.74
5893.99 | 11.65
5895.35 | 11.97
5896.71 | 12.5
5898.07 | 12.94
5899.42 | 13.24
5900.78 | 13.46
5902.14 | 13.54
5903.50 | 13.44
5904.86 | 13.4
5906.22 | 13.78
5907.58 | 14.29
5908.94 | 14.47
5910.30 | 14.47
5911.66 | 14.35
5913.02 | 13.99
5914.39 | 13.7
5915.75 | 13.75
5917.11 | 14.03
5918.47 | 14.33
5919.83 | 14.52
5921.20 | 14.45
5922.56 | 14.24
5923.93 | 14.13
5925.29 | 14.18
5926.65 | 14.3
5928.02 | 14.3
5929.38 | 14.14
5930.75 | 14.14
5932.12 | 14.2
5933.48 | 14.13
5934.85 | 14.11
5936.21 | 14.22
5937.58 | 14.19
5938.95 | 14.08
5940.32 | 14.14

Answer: 1.01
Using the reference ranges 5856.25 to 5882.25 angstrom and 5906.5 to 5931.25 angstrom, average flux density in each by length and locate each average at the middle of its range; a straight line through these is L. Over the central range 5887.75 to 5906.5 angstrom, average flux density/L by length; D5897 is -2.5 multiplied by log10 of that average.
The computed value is 0.14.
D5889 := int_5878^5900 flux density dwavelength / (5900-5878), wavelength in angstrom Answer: 12.9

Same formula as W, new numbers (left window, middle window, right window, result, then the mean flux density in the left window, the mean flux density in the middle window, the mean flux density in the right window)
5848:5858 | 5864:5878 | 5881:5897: -1.8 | 14.5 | 15.3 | 12.6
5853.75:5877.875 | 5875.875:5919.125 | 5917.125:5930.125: 3.2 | 14.9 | 13.5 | 14.3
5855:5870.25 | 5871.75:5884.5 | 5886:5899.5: -0.7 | 15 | 14.4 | 12.3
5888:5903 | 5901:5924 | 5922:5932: -1.0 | 12.6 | 14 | 14.2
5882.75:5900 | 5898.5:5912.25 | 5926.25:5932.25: -0.7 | 12.6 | 13.8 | 14.2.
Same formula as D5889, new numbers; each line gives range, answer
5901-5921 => 14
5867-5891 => 14.2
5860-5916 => 13.9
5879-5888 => 13.5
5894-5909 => 13.2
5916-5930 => 14.3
